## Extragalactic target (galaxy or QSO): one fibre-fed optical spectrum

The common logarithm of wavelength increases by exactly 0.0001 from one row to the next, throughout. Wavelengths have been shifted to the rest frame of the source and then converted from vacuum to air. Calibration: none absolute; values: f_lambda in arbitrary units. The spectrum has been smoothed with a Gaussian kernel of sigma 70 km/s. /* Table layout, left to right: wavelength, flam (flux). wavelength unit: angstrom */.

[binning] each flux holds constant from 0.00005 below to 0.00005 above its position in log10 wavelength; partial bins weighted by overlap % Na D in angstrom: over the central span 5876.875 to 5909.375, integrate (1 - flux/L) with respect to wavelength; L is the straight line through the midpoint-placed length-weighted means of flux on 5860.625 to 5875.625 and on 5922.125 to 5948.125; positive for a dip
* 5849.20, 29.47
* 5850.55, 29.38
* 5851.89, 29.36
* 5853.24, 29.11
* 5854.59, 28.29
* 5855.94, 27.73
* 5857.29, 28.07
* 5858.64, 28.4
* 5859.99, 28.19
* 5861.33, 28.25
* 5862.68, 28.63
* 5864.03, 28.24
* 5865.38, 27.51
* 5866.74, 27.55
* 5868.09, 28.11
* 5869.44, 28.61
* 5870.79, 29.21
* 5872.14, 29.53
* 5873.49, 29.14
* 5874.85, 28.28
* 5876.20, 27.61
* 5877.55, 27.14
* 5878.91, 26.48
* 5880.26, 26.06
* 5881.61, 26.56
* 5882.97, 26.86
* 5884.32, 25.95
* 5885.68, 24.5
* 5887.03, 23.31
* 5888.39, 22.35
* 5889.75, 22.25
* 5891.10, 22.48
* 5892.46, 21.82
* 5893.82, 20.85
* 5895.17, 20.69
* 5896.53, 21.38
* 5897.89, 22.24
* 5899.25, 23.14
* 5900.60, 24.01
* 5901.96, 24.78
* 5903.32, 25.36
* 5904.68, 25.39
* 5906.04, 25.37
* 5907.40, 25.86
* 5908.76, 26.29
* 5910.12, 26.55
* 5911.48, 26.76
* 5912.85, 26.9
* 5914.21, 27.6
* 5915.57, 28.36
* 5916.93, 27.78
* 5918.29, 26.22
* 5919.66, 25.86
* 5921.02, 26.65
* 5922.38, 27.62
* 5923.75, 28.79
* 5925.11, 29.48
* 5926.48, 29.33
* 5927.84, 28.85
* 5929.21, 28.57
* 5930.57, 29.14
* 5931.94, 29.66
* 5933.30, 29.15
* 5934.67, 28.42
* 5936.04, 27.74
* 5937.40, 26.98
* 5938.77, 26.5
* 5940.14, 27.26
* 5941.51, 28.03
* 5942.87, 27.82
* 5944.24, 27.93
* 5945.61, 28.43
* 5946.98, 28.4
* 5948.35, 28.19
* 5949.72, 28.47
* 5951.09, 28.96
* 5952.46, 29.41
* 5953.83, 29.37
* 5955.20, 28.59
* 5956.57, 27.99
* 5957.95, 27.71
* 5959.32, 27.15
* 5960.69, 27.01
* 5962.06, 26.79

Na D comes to 4.8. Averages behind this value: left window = 28.5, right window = 28.3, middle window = 24.2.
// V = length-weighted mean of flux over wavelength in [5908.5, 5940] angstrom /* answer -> 27.8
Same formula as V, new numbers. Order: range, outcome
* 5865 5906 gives 25.3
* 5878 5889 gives 25.3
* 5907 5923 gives 26.9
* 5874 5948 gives 26.3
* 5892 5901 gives 22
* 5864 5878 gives 28.3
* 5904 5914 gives 26.2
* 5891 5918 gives 24.8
